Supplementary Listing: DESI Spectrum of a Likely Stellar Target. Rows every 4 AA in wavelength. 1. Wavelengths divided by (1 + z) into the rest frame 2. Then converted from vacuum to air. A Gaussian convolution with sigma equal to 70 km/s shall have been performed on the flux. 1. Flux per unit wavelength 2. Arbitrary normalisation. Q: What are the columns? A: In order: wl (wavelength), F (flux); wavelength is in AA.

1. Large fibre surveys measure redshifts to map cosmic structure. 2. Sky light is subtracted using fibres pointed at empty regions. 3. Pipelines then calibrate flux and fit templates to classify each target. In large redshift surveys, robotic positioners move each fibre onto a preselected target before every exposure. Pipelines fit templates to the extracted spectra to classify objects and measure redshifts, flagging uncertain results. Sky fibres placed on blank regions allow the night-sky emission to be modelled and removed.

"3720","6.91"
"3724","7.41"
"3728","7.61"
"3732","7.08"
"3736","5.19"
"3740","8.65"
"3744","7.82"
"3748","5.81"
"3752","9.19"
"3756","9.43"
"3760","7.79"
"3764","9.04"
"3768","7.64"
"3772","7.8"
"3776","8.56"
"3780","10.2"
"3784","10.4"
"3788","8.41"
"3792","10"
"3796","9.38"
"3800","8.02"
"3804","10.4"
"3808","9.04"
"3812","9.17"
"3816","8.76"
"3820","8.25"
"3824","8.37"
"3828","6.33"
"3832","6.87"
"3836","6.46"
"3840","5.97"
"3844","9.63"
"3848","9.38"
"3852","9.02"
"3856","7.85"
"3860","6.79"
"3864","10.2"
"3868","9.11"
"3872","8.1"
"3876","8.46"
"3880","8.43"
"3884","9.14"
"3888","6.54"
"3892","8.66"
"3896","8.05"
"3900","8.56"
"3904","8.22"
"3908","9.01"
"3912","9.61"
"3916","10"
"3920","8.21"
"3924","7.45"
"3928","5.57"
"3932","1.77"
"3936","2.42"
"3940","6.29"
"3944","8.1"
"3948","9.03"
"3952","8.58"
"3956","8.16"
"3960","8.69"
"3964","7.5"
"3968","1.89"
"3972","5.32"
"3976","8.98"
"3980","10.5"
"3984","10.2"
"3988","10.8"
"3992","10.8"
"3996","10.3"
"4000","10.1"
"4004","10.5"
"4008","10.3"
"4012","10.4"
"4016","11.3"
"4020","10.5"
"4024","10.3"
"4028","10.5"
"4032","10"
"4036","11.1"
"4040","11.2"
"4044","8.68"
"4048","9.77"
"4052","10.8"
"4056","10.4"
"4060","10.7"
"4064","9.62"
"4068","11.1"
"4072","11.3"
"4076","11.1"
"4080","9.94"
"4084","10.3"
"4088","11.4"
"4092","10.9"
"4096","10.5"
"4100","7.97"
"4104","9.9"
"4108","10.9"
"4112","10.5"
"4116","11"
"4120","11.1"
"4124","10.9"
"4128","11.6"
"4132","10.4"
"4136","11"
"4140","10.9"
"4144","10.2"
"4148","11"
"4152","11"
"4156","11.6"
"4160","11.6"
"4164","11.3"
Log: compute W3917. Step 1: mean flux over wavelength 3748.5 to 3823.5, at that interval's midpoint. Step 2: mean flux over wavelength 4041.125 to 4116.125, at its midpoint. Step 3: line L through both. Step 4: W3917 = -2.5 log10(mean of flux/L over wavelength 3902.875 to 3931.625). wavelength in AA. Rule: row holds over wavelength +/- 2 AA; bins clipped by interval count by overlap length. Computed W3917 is 0.20 mag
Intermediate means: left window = 8.9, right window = 10.4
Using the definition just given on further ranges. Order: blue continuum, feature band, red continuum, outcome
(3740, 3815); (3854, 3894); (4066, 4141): 0.12 mag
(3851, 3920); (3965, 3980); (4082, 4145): 0.44 mag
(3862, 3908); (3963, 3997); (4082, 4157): 0.12 mag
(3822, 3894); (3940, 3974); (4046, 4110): 0.27 mag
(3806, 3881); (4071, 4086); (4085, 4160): -0.03 mag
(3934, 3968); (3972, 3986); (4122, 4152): -0.21 mag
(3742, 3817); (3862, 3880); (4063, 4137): 0.05 mag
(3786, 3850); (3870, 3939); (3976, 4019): 0.24 mag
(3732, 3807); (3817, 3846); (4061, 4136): 0.19 mag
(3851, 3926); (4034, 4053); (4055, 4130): -0.02 mag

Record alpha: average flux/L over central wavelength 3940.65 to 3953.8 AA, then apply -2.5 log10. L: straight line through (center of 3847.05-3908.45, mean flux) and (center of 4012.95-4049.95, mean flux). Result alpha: 0.12 mag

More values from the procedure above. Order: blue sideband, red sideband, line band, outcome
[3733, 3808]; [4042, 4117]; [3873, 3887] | 0.09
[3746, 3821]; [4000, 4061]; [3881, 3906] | 0.16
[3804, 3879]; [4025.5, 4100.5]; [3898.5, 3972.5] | 0.28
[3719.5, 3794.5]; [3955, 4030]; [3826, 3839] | 0.30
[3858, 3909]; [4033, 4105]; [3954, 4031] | 0.03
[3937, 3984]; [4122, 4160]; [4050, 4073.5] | -0.13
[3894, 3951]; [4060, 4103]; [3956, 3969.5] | 0.24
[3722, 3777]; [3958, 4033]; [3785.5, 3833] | -0.06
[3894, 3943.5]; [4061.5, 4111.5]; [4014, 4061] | -0.11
